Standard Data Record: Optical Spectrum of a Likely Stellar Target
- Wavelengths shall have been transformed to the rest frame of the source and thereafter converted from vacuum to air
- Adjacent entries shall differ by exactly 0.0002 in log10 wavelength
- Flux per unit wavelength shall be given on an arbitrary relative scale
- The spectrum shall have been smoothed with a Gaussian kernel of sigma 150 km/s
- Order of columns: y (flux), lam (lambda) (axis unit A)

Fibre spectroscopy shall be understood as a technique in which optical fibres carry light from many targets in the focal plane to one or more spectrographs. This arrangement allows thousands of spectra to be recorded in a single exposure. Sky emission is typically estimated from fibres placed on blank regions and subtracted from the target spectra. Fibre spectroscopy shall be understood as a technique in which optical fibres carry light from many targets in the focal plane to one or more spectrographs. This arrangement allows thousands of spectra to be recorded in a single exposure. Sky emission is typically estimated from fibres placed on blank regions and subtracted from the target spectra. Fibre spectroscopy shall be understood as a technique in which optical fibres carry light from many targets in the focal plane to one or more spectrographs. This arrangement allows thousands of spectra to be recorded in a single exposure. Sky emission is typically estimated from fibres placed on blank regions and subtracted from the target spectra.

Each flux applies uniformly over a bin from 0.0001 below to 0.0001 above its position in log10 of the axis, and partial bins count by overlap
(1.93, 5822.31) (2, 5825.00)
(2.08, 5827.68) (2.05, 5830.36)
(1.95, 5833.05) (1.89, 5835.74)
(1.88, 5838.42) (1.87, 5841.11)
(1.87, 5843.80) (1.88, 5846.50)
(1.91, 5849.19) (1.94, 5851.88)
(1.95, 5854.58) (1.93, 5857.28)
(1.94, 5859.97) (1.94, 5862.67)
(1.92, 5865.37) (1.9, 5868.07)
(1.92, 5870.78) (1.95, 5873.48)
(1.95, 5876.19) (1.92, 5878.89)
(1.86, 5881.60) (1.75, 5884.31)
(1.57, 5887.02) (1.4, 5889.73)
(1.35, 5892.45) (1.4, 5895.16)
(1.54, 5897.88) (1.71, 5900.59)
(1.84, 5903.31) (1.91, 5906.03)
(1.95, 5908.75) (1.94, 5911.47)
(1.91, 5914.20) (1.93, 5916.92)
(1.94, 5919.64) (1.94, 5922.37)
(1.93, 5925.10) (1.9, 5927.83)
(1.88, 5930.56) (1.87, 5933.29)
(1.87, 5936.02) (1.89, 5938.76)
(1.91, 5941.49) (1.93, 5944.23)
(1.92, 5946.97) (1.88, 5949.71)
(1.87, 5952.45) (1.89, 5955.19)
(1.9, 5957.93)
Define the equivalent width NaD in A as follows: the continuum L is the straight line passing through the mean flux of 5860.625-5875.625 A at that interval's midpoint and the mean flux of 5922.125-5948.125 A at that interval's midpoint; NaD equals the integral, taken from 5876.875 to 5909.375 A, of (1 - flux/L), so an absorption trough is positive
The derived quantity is 4.0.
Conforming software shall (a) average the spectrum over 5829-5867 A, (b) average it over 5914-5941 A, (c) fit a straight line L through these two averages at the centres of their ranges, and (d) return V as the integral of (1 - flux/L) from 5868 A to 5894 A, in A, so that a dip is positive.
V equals 2.3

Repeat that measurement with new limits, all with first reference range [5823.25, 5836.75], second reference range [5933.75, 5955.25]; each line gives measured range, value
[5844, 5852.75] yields 0.3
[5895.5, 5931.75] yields 1.2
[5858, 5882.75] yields 0.4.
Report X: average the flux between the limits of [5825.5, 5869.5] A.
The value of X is 1.93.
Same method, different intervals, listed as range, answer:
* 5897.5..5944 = 1.88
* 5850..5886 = 1.91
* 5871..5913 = 1.74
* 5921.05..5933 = 1.91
